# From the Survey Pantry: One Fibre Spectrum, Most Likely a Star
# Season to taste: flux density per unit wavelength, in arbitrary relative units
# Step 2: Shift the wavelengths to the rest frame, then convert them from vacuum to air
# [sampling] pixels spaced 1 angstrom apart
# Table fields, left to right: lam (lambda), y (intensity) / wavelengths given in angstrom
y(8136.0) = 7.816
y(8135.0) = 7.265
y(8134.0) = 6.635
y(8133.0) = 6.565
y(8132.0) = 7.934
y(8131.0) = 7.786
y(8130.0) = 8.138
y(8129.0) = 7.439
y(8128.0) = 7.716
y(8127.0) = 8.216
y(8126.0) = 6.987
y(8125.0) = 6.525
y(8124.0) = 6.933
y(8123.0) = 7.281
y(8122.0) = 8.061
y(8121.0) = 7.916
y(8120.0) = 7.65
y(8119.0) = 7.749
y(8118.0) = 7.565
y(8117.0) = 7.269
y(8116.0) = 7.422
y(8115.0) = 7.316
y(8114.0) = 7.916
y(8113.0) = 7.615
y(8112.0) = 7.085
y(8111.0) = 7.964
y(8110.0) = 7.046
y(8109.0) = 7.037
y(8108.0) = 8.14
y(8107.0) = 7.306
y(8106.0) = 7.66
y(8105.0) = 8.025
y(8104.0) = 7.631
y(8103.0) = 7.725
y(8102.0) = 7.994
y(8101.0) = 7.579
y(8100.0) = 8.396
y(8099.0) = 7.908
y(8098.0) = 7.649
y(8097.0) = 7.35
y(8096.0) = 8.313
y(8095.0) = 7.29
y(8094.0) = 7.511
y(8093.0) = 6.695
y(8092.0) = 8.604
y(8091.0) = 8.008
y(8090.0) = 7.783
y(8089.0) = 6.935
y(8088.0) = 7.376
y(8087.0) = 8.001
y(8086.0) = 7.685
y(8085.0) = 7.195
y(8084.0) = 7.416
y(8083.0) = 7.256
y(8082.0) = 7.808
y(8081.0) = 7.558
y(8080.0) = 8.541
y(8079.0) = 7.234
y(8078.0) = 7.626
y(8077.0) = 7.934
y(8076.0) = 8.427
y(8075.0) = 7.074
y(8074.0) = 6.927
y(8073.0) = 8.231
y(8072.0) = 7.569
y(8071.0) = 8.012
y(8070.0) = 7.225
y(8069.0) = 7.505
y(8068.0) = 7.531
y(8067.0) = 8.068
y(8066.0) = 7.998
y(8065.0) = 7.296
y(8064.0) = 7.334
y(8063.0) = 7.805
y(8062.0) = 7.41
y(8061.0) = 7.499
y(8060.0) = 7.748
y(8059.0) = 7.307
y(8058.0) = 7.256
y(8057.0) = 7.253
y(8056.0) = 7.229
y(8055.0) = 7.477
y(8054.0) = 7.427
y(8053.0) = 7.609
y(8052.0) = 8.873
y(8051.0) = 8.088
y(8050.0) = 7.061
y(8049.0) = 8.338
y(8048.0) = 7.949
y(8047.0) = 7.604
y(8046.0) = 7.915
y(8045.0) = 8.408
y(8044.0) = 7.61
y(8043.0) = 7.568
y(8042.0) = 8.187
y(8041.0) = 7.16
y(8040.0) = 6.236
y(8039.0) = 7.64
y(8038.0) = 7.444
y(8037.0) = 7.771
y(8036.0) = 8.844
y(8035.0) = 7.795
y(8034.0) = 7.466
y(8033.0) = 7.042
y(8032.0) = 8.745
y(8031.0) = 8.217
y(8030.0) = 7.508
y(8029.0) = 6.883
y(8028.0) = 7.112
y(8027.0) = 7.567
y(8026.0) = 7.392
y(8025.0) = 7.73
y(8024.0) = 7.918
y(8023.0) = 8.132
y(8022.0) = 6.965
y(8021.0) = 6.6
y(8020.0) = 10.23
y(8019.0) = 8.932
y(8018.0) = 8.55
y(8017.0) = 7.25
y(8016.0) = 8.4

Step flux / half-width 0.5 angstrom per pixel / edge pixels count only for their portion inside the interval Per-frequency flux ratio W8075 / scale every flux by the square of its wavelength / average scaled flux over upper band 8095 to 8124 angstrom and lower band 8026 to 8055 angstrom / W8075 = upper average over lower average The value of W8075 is 1.01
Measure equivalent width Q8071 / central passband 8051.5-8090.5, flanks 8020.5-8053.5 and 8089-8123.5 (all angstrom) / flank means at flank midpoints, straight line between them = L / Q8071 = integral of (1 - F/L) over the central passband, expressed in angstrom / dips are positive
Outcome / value 0.3 angstrom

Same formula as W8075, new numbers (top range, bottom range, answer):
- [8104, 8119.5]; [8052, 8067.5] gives 1.01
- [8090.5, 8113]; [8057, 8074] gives 1.02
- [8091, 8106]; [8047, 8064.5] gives 1.03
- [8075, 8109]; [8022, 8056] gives 1.01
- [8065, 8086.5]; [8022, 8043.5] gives 1.01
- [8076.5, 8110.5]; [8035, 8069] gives 1.01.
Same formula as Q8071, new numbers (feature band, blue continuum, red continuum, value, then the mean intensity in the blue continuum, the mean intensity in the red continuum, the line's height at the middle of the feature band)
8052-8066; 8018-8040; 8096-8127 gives 0.37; 7.79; 7.58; 7.71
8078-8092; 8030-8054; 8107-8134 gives -0.02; 7.79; 7.49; 7.63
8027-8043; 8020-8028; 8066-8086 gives 0.06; 7.62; 7.65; 7.63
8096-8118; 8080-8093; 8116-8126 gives -0.38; 7.63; 7.42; 7.5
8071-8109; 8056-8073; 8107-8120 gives -0.74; 7.56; 7.51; 7.53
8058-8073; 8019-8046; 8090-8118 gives 0.17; 7.73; 7.65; 7.69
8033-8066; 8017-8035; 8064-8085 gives 0.37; 7.81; 7.64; 7.73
